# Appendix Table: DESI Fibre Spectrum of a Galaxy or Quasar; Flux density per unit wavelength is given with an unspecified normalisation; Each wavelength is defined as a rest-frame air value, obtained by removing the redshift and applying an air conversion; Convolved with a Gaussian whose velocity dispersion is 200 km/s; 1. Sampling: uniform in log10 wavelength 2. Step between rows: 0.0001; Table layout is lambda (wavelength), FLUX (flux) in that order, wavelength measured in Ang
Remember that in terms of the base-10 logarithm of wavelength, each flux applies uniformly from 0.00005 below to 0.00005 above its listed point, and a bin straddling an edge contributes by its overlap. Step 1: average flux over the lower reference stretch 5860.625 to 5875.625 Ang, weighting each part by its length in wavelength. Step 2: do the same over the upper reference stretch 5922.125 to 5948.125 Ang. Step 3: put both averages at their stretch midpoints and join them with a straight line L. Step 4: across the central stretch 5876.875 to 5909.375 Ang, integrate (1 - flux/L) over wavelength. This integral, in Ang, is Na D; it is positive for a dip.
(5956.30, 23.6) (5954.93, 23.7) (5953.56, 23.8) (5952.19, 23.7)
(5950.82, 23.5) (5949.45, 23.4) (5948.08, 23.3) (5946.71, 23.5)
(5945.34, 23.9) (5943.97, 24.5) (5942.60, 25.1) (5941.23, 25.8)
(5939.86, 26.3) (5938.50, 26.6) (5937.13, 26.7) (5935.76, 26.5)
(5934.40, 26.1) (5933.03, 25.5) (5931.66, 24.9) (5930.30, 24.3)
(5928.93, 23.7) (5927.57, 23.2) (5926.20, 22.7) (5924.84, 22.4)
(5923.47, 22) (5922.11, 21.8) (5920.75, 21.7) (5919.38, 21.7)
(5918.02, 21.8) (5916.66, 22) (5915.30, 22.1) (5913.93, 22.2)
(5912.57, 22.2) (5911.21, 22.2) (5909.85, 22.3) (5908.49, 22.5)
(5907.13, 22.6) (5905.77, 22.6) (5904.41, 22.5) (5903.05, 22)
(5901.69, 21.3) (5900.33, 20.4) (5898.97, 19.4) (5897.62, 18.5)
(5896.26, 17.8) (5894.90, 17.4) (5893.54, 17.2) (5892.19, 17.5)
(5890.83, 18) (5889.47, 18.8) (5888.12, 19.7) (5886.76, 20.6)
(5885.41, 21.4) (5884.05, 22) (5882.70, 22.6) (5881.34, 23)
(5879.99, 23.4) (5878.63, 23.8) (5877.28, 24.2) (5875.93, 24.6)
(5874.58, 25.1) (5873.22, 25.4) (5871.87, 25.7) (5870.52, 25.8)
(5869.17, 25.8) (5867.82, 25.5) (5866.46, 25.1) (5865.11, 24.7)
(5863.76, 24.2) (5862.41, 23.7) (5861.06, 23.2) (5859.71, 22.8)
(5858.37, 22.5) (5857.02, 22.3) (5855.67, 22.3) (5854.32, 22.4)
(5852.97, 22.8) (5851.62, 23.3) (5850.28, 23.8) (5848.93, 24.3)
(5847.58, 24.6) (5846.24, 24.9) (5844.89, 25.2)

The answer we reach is 5.3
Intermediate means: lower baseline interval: 24.9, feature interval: 20.8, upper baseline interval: 24.5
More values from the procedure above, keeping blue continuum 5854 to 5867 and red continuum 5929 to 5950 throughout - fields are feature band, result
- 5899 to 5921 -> 2.2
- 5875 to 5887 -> 0.4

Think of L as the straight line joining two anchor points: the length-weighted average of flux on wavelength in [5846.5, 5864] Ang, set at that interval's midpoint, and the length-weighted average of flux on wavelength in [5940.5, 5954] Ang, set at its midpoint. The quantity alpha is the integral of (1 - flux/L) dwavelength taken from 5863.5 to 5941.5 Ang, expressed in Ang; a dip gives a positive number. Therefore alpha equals 3.2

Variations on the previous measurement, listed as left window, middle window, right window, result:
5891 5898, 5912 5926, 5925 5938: 0.21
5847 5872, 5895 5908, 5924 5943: 2.04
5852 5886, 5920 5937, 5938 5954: 0.32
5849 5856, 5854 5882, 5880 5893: -2.84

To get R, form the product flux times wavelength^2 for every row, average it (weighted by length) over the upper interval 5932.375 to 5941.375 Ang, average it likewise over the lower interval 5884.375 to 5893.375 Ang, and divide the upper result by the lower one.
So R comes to 1.4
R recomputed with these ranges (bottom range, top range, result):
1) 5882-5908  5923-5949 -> 1.24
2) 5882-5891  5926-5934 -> 1.19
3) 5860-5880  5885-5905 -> 0.80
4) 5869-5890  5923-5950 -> 1.08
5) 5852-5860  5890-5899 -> 0.80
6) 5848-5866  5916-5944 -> 1.06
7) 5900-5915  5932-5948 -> 1.16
